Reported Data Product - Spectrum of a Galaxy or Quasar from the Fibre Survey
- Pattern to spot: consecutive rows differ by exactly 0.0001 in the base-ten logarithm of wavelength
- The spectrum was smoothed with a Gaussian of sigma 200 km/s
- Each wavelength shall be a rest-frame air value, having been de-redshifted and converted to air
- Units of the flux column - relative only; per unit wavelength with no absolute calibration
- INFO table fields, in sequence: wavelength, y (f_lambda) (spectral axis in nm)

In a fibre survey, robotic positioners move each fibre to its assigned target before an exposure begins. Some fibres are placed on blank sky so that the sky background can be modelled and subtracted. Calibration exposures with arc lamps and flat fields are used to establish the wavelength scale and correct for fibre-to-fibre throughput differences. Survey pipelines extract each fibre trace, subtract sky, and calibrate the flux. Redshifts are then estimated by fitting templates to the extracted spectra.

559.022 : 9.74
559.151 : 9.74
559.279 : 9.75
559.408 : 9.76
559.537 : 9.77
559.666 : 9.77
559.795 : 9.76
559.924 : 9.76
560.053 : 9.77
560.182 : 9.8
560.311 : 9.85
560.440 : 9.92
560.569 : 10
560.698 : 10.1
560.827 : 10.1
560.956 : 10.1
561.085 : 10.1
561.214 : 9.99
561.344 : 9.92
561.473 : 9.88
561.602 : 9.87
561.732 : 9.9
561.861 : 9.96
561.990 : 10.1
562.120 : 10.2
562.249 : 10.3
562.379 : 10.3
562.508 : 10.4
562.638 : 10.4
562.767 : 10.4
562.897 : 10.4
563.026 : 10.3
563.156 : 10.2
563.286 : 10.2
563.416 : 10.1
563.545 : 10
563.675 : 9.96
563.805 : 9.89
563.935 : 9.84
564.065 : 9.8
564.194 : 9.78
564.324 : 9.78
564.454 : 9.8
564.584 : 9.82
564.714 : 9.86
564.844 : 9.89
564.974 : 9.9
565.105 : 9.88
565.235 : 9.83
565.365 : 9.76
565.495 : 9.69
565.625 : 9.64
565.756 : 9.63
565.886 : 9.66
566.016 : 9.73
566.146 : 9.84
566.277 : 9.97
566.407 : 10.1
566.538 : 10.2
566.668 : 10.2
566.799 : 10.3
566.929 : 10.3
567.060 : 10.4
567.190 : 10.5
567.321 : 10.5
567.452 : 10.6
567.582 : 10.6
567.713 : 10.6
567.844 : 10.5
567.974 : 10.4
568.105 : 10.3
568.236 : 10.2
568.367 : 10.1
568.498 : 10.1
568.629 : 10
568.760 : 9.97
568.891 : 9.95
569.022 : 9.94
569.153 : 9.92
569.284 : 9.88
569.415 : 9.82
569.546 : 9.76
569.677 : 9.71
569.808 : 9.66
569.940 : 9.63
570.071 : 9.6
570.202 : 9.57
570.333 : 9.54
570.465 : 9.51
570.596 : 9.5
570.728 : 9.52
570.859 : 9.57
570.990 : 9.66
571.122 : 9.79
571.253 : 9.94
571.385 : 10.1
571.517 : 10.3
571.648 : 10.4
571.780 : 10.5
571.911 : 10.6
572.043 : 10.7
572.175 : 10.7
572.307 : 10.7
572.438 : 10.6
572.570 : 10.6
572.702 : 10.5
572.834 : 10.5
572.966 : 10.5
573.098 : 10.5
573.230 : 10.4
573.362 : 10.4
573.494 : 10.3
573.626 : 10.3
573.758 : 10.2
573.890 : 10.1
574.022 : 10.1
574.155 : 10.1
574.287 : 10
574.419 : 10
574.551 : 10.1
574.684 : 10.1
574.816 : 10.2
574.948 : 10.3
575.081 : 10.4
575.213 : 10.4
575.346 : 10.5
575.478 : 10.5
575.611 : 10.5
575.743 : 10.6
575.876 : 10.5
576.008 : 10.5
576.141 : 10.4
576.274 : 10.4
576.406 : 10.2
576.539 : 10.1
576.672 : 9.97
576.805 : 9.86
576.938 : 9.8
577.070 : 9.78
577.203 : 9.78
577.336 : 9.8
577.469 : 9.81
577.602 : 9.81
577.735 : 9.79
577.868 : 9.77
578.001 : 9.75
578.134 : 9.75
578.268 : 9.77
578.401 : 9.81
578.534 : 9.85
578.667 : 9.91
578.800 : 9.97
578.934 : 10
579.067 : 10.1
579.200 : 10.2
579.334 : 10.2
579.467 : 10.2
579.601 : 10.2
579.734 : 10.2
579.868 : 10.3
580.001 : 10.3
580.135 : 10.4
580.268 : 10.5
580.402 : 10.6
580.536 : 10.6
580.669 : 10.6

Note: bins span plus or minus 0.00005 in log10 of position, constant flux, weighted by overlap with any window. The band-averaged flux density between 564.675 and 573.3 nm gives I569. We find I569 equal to 10.1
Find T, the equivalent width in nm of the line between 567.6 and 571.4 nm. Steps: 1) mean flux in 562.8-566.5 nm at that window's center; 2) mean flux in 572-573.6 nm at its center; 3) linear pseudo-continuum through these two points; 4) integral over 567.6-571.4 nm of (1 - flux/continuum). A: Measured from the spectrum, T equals 0.140 nm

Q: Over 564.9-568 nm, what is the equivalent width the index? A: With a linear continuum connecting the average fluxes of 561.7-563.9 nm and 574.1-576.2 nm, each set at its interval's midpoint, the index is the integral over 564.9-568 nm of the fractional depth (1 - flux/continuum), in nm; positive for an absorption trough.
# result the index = 0.034 nm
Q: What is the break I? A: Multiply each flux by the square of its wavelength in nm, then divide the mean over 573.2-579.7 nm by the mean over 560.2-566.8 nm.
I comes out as 1.06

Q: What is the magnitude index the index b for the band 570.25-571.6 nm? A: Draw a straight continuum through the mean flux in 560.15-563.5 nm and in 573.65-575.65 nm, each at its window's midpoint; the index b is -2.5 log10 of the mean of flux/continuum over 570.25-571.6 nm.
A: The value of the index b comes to 0.05 mag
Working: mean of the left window 10.1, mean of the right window 10.2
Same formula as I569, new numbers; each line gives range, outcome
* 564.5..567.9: 10.1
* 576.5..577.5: 9.86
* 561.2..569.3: 10.1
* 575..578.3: 10.1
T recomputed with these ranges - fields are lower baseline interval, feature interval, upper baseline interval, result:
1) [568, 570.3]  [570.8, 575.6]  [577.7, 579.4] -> -0.19 nm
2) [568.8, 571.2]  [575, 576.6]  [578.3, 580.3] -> -0.07 nm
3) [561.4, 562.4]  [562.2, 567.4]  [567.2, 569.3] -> 0.05 nm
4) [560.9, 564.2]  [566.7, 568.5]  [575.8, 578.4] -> -0.06 nm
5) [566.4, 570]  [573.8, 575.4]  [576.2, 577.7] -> -0.03 nm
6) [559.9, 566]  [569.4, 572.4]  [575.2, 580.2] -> 0.02 nm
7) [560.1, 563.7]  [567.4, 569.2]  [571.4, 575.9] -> 0.00 nm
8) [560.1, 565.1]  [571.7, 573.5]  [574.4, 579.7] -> -0.08 nm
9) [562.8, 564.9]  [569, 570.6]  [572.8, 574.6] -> 0.07 nm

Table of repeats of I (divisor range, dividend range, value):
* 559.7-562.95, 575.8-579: 1.05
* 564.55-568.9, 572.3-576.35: 1.05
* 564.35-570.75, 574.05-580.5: 1.05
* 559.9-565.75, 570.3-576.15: 1.06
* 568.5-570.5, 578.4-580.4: 1.08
